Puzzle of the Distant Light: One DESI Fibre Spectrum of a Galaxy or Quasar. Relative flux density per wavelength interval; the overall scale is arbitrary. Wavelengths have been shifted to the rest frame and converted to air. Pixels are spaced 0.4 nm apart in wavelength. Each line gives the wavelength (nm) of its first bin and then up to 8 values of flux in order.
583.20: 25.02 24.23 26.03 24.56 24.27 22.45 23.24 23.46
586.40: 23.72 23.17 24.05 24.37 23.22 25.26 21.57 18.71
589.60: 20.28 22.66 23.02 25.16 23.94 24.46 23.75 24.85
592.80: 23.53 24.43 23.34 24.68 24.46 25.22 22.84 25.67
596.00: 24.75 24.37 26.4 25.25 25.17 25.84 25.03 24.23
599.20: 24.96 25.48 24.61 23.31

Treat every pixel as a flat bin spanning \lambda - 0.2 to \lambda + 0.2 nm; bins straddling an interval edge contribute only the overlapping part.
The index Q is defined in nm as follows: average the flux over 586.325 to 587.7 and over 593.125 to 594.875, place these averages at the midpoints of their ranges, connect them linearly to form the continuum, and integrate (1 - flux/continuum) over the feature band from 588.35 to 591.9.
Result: 0.20 nm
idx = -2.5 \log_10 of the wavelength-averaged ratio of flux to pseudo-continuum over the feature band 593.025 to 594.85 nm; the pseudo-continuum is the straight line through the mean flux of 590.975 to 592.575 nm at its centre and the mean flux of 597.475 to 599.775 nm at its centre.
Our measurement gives 0.01 mag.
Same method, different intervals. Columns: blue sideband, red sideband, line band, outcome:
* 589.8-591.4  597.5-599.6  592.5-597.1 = 0.00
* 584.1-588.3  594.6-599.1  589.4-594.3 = 0.03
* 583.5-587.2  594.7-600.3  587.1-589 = 0.02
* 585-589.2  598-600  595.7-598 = -0.03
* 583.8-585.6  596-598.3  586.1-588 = 0.03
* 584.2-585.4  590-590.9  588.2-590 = 0.10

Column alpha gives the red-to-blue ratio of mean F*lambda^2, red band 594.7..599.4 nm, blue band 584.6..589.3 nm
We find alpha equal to 1.11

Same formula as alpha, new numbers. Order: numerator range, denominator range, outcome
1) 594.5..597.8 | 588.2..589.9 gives 1.19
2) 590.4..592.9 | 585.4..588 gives 1.04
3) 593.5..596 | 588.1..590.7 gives 1.13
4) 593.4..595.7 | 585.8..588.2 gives 1.05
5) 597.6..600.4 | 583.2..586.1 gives 1.08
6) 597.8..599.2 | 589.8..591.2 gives 1.09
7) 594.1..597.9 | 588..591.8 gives 1.12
